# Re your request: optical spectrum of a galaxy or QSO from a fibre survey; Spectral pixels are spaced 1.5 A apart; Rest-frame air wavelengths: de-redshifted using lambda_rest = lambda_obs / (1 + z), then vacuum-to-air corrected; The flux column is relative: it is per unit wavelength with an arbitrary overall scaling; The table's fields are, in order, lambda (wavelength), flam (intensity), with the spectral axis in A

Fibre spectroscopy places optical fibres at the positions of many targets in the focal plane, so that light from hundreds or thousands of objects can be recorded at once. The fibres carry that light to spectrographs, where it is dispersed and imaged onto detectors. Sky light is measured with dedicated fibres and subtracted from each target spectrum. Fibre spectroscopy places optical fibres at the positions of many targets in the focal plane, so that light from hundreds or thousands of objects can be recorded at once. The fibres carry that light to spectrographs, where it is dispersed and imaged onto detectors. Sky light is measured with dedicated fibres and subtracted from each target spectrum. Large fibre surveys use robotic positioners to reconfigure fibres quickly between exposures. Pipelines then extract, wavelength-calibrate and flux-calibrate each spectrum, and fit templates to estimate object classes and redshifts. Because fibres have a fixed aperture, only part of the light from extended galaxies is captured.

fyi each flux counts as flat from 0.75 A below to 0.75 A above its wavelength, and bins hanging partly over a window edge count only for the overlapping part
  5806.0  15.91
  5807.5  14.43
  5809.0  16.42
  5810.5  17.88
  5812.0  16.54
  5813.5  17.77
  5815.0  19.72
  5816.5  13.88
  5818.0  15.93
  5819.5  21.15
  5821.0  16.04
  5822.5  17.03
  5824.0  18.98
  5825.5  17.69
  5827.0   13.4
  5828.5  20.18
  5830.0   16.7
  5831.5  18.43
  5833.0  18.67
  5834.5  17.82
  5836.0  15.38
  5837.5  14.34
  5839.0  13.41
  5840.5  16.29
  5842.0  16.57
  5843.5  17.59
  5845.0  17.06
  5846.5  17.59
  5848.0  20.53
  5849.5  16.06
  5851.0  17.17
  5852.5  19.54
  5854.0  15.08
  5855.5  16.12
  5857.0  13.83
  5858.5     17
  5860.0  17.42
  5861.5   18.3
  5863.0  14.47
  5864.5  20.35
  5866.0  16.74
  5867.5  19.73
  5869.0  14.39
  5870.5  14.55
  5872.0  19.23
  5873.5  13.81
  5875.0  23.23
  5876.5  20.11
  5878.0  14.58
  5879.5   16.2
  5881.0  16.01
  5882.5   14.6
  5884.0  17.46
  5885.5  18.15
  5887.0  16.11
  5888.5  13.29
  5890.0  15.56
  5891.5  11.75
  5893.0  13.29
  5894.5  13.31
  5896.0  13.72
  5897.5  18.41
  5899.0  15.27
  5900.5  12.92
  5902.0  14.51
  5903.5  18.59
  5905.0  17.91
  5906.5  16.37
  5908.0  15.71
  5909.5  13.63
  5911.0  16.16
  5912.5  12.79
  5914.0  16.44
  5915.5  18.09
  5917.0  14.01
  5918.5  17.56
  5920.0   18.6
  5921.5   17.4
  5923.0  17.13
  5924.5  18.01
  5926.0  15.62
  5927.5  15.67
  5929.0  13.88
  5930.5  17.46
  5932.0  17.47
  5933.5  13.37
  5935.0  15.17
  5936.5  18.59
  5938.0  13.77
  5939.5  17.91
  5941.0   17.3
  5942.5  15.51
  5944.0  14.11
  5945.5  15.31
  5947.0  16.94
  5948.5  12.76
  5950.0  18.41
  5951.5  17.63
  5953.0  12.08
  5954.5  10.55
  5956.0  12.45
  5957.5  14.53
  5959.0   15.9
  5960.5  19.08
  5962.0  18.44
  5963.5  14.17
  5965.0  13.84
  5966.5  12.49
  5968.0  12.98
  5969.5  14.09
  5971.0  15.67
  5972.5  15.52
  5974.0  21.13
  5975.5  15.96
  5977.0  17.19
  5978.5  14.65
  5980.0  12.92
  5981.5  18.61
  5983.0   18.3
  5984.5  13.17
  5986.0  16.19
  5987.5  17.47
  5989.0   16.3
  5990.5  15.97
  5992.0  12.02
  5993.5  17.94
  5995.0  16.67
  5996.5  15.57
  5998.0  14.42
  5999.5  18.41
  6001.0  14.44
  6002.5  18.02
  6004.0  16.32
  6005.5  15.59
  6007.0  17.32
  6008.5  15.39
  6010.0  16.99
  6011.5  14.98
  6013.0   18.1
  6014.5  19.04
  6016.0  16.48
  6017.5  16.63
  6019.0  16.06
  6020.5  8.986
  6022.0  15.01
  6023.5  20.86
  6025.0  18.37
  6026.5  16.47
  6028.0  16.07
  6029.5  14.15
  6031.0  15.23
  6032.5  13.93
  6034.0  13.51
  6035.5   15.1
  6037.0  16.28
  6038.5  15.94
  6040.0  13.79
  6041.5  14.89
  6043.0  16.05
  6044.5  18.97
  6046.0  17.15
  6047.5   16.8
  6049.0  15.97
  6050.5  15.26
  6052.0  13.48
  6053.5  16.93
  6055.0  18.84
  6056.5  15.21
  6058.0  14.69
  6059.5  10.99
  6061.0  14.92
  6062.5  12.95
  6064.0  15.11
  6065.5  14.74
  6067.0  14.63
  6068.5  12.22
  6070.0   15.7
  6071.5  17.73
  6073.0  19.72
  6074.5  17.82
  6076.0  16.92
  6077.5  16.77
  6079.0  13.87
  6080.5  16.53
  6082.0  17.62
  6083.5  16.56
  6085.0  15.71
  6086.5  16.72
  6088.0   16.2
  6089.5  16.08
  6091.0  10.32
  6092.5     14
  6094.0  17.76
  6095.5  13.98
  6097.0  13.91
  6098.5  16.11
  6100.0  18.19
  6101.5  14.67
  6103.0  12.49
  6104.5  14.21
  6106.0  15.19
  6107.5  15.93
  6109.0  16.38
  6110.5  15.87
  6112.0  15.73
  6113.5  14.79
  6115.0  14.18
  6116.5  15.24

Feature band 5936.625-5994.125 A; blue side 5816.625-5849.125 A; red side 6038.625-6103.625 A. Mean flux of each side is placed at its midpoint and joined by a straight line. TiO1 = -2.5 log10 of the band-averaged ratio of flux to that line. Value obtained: 0.05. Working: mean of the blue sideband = 17.1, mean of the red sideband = 15.6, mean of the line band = 15.5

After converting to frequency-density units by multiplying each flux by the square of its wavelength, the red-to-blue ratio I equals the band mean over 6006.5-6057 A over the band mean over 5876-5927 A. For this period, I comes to 1.06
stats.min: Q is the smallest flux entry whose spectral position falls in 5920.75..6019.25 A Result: 10.55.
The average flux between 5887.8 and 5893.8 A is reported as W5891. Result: 13.5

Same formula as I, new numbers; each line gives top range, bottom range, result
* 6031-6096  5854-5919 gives 1.03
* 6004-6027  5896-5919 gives 1.08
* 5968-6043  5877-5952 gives 1.04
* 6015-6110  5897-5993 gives 1.03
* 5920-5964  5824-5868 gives 0.96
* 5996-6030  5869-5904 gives 1.07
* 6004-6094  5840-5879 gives 0.98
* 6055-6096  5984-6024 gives 0.98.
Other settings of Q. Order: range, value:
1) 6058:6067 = 10.99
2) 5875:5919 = 11.75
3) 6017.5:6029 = 8.986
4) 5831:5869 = 13.41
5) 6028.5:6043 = 13.51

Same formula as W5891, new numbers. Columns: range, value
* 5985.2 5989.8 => 16.6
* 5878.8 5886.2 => 16.5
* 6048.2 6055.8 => 16.1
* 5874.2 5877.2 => 21.6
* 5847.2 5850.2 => 18.3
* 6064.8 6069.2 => 13.9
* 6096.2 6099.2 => 15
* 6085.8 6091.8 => 14.8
